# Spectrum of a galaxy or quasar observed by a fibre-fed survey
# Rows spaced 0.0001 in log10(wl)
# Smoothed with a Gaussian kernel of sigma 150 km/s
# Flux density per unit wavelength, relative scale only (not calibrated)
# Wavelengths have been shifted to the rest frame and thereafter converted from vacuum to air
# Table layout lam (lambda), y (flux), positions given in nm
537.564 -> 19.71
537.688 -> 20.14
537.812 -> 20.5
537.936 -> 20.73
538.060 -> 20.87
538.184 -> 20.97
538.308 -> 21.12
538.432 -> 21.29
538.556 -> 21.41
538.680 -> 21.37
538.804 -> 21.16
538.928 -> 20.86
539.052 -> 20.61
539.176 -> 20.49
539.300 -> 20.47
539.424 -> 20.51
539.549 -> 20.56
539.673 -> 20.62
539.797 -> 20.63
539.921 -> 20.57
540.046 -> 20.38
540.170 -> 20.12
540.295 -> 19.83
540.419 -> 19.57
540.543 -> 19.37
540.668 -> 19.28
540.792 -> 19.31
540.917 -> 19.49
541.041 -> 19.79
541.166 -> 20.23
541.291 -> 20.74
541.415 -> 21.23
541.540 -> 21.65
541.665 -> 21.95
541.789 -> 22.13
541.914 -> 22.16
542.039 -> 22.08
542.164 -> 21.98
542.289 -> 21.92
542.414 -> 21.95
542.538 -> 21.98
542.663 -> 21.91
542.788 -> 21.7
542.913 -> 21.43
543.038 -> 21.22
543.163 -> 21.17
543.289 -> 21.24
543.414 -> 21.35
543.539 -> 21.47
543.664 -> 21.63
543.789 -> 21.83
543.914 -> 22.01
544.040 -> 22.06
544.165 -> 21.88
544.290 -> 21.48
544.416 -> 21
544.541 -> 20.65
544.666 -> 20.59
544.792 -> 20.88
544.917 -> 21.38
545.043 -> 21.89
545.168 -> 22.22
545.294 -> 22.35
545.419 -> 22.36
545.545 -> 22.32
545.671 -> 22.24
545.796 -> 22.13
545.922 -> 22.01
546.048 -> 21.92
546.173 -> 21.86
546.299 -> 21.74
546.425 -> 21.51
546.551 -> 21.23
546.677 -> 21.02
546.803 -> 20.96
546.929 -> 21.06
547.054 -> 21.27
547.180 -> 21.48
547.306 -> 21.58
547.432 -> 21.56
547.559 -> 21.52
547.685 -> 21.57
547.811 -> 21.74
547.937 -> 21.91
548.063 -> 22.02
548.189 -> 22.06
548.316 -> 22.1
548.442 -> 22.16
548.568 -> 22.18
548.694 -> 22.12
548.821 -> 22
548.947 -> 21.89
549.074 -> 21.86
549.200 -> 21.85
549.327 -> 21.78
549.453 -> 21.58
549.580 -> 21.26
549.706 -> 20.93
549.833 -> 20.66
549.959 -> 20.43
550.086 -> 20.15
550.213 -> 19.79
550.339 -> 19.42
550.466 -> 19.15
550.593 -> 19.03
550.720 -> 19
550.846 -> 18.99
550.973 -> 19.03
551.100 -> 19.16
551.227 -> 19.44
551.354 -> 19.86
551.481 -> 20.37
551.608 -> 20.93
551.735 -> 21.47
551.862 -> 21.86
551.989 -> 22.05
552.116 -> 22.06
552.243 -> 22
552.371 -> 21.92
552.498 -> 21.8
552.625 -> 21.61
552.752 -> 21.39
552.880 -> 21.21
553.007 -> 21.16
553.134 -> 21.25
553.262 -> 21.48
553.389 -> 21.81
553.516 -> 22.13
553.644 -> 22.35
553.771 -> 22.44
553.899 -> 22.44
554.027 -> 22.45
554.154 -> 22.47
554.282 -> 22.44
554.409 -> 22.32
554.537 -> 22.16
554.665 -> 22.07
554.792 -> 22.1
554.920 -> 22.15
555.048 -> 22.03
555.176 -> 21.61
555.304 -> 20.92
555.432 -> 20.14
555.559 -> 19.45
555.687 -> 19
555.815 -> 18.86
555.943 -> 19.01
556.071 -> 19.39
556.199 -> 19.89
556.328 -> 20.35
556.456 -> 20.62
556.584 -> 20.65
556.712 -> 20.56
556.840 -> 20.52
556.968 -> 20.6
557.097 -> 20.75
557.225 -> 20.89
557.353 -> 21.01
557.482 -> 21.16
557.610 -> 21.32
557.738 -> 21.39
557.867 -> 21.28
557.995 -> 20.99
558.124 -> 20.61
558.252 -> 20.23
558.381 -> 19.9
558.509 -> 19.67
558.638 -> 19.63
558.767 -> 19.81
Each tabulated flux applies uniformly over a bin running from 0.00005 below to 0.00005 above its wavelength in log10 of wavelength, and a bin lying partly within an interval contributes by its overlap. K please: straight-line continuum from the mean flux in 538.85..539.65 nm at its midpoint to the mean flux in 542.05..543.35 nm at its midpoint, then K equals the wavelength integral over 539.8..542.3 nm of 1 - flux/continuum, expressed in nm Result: 0.06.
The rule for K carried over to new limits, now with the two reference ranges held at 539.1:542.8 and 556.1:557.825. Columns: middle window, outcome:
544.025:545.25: -0.04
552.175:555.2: -0.18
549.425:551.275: 0.08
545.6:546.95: -0.06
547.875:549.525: -0.09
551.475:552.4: -0.04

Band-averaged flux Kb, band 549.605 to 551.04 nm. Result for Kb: 19.7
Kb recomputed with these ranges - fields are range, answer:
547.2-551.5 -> 20.9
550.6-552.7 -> 20.7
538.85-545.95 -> 21.2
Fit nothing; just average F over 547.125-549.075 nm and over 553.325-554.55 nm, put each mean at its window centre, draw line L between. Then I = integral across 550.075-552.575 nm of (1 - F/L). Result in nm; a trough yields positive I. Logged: 0.19 nm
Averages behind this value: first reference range 21.9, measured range 20.4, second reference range 22.3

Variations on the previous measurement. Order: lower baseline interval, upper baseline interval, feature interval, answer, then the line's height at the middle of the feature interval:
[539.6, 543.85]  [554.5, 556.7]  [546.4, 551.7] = -0.04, 20.8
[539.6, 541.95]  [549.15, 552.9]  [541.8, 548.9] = -0.40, 20.6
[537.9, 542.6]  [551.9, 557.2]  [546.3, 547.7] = -0.02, 21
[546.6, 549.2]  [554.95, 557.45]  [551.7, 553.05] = -0.05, 21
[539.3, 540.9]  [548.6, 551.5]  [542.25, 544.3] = -0.15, 20.2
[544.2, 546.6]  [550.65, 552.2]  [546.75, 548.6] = -0.04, 21.2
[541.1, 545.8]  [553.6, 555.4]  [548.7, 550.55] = 0.08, 21.9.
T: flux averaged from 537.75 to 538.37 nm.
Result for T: 20.8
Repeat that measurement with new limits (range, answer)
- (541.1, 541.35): 20.4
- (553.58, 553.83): 22.4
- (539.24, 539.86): 20.6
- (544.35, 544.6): 20.8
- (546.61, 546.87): 21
